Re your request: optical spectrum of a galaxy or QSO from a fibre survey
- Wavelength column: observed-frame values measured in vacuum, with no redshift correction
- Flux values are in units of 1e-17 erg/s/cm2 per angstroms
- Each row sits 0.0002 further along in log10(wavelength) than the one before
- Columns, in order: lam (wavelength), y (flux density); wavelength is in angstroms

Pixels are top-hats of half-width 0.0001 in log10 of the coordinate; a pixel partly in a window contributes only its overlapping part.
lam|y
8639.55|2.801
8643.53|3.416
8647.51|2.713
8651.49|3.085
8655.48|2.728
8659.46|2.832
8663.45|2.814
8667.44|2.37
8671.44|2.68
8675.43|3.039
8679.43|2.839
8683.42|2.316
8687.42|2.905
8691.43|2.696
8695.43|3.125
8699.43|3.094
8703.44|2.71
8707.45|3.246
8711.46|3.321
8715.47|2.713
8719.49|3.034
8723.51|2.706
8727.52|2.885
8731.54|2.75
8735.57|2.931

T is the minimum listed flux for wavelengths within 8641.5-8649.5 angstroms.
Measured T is 2.713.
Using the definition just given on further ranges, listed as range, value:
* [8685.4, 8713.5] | 2.696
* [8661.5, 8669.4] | 2.37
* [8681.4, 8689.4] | 2.316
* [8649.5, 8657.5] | 2.728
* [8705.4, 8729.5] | 2.706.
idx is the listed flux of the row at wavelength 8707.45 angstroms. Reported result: 3.246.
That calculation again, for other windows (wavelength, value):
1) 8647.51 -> 2.713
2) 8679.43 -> 2.839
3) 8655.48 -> 2.728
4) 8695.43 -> 3.125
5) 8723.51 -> 2.706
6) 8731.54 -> 2.75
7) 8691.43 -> 2.696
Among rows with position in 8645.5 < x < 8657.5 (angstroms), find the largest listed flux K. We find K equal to 3.085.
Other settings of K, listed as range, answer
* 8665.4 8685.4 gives 3.039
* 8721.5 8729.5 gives 2.885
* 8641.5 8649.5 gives 3.416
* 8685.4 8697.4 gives 3.125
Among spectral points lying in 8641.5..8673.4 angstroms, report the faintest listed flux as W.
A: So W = 2.37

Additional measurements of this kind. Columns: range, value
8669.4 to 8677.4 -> 2.68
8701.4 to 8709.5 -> 2.71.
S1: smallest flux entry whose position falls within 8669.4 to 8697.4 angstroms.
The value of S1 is 2.316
